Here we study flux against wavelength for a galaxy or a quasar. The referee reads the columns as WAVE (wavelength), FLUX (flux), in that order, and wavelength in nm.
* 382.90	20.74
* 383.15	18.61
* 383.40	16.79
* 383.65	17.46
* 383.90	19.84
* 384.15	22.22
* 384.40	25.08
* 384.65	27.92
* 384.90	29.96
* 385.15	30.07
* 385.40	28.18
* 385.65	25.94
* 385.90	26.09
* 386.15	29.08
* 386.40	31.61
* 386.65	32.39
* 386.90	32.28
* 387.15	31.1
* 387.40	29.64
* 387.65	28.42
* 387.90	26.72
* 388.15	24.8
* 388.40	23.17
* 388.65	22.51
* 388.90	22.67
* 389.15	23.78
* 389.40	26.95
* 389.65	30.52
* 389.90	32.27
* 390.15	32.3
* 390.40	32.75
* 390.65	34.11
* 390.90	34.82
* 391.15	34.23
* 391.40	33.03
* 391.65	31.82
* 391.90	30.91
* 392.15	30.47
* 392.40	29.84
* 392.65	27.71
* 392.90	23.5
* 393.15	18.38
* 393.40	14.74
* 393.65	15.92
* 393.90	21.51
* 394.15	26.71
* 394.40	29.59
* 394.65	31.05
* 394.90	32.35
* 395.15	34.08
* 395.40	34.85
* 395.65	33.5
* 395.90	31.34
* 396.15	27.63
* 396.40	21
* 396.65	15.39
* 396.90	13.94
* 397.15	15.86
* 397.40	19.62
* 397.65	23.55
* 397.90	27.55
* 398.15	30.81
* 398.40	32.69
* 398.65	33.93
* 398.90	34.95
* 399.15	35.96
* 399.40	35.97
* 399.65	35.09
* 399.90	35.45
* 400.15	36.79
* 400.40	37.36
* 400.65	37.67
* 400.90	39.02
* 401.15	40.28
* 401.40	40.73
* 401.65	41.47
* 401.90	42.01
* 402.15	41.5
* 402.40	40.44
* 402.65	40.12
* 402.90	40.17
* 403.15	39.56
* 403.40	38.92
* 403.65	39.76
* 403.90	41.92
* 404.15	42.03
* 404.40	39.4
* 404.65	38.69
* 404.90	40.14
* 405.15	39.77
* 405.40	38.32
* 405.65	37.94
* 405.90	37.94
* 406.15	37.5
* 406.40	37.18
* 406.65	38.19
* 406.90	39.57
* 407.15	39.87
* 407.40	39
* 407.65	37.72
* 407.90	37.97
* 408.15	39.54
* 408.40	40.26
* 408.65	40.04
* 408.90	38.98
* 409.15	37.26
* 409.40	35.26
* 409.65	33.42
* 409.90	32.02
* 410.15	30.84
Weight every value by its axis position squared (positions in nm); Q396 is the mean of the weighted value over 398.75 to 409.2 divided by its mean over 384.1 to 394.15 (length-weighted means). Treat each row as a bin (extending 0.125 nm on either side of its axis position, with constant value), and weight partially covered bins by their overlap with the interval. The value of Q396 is 1.51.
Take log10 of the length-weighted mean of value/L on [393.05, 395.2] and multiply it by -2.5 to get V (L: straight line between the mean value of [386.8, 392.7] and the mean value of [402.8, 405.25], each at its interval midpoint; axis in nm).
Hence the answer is 0.31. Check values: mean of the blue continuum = 29.5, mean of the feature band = 24.7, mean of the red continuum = 40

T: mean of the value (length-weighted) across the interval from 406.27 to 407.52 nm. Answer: 38.8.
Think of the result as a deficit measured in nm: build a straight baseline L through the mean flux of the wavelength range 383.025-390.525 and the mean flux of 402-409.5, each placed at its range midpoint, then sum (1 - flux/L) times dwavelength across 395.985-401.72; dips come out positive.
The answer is 0.66 nm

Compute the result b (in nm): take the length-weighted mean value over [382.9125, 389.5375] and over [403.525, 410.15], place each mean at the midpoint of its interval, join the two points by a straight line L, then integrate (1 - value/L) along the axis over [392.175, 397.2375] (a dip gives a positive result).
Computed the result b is 0.95 nm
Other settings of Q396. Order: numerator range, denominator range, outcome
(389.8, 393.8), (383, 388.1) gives 1.11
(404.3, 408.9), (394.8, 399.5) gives 1.45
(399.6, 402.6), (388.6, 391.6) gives 1.37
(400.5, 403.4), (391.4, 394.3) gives 1.68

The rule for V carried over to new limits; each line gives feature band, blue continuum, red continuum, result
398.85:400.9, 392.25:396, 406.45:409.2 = -0.14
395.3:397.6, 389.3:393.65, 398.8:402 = 0.39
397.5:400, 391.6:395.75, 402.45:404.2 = 0.06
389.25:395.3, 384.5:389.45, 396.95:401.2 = 0.03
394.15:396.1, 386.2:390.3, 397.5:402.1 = 0.03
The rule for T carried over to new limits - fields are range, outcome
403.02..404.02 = 40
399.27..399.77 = 35.5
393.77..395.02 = 28.2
